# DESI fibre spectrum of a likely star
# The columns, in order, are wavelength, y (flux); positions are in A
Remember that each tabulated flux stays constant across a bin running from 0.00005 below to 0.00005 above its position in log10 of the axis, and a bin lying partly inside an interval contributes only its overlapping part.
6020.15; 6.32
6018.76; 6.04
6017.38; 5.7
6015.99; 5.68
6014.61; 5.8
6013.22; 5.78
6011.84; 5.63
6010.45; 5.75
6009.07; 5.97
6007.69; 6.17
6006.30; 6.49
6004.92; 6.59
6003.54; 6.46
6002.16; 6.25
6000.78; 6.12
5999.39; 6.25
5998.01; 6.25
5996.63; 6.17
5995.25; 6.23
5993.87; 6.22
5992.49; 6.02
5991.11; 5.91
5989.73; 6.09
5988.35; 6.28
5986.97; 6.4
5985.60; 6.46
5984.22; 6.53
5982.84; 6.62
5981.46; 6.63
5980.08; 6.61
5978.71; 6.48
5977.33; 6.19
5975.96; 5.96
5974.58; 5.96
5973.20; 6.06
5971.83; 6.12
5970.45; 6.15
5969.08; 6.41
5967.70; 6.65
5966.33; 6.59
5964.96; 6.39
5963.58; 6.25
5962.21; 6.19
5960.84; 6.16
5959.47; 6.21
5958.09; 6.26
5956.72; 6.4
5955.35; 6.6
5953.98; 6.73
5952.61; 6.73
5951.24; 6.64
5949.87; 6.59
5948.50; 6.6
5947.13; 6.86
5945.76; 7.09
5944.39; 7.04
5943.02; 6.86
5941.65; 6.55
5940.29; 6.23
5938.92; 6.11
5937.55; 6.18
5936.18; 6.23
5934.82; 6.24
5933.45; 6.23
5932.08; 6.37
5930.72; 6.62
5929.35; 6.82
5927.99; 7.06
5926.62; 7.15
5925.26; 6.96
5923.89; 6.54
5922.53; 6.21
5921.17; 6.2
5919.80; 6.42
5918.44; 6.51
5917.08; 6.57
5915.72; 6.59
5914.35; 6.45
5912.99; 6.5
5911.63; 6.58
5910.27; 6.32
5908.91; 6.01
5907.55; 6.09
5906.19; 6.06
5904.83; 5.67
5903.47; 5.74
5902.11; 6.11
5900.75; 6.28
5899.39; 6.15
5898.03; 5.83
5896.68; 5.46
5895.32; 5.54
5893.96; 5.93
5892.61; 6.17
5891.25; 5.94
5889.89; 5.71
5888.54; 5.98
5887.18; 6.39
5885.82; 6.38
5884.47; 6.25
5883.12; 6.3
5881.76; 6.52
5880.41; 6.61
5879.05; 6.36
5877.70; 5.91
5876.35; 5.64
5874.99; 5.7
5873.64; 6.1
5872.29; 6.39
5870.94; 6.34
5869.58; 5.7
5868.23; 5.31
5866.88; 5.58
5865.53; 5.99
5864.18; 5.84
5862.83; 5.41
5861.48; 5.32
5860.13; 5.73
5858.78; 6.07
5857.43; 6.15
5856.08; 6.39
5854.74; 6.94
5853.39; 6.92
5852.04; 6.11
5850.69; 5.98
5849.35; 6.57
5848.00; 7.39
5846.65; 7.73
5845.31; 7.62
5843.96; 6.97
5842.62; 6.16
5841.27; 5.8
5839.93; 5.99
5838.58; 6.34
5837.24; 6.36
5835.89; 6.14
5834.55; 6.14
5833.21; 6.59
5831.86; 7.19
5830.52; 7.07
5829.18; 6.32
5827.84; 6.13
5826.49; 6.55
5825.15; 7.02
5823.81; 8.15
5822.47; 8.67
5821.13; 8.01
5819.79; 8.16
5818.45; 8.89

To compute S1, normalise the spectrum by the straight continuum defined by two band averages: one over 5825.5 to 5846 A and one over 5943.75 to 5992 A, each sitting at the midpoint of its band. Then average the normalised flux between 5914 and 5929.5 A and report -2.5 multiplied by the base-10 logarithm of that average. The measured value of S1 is -0.028 mag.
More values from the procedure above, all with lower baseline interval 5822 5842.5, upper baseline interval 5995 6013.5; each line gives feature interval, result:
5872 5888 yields 0.05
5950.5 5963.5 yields -0.02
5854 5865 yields 0.10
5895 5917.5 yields 0.06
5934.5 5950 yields -0.04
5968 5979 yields 0.01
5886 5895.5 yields 0.09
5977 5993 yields -0.02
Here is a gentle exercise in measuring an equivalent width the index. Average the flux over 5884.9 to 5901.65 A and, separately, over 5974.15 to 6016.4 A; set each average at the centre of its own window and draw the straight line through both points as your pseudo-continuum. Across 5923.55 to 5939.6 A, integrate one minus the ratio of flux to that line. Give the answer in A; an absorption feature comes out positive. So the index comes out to -1.3 A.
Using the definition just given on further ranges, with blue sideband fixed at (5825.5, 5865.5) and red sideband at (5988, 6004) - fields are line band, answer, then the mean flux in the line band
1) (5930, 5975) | -1.37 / 6.44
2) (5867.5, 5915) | 2.03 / 6.07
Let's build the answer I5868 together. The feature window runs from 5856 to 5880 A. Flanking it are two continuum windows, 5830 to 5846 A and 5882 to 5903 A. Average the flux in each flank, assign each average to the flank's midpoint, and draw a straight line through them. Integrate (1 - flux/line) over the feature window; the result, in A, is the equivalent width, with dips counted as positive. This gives 1.4 A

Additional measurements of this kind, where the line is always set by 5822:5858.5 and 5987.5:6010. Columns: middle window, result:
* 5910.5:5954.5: -1.08 A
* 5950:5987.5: -0.49 A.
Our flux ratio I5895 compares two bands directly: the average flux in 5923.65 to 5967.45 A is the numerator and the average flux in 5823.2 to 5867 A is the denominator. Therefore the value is 1.0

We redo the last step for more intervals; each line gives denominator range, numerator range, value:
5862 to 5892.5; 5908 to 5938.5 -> 1.08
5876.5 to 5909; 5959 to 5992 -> 1.04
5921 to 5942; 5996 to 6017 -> 0.94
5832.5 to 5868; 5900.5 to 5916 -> 0.98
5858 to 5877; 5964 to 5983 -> 1.09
